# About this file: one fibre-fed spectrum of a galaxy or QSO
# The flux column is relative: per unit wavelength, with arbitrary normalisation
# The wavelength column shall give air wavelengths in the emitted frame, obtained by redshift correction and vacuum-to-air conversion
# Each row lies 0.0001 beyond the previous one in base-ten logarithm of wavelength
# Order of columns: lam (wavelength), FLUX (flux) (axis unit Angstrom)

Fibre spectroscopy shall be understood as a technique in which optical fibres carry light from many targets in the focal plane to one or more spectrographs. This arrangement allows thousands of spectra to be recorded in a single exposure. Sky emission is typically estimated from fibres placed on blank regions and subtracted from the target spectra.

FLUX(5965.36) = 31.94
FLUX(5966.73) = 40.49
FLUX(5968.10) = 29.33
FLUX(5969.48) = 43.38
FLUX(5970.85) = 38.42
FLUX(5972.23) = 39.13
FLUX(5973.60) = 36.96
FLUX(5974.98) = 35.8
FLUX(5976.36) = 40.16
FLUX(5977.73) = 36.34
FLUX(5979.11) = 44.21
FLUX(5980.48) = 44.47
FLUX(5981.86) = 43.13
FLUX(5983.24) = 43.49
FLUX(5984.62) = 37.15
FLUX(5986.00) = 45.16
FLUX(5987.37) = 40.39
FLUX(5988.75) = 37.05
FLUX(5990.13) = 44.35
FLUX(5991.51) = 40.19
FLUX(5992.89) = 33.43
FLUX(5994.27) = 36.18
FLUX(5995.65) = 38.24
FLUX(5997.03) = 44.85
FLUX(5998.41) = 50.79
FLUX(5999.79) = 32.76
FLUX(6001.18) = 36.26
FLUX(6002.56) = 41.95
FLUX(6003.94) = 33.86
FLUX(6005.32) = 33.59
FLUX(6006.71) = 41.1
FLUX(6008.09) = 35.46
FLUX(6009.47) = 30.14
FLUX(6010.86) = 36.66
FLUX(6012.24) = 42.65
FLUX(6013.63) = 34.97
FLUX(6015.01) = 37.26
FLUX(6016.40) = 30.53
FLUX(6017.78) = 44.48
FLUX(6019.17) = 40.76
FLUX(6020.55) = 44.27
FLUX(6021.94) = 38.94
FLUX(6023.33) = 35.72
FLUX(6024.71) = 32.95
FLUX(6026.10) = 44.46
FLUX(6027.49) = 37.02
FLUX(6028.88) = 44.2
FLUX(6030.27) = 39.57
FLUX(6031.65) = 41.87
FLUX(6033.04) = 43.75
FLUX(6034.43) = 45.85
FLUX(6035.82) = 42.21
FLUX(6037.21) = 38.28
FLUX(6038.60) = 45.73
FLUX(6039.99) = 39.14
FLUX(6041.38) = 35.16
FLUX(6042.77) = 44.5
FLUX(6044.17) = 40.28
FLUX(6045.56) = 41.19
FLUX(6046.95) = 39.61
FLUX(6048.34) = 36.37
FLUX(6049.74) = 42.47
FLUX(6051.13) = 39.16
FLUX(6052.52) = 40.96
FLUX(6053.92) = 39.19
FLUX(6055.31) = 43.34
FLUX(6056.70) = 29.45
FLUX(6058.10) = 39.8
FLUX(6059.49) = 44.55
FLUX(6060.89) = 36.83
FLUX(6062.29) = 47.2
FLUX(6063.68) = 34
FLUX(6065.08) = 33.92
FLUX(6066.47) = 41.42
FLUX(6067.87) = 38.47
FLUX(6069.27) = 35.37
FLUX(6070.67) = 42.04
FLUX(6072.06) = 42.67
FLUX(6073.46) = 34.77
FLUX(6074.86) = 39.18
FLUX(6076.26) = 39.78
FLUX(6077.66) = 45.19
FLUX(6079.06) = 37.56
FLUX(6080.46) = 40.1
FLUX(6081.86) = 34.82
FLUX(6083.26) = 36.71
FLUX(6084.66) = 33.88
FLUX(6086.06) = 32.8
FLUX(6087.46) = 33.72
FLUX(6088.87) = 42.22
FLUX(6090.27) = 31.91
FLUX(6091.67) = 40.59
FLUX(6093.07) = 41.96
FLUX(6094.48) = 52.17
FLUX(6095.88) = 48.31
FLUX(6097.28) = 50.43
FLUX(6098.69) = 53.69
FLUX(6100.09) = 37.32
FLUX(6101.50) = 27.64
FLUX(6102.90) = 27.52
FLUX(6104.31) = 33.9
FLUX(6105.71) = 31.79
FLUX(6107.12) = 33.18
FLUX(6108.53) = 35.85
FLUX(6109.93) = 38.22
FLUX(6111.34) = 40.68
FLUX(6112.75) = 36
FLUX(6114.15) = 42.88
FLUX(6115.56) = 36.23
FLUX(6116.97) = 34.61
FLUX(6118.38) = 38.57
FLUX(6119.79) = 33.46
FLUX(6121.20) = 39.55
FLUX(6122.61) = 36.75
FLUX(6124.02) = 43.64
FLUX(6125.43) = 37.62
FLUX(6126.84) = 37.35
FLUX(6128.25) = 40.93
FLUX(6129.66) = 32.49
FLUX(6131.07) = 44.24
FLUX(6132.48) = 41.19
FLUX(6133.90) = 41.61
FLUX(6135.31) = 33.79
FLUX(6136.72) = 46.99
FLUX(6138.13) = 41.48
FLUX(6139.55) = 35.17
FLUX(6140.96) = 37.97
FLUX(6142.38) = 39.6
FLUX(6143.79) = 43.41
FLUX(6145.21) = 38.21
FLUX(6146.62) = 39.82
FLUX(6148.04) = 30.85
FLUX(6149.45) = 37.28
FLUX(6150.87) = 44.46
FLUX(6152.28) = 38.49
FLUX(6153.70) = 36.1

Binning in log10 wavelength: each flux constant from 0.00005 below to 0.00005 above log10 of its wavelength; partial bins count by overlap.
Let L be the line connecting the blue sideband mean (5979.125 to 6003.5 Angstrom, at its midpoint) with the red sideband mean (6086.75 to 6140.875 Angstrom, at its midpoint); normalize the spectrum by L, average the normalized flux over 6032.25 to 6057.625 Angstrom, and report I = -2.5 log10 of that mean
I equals -0.014 mag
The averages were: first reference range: 40.6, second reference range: 38.8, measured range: 40.4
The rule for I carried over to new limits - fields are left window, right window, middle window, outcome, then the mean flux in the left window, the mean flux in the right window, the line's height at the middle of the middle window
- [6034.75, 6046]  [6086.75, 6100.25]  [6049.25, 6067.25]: 0.06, 41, 43.5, 41.8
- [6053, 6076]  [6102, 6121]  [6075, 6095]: -0.03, 38.9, 35.6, 37.5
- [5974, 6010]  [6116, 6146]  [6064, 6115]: 0.01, 39.3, 39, 39.1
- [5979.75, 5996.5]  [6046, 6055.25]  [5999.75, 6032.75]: 0.06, 40.3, 39.9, 40.2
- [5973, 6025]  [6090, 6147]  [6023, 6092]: -0.01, 38.9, 39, 39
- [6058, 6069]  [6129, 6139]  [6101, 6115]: 0.15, 39.3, 40.2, 39.9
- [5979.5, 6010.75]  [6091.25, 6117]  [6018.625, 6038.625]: -0.04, 39.3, 39.2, 39.2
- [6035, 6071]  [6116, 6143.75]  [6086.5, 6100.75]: -0.10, 39.6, 38.9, 39.2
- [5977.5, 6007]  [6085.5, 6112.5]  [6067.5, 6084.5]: 0.00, 40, 38.6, 38.9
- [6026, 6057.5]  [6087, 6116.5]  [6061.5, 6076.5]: 0.02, 40.5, 38.9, 39.8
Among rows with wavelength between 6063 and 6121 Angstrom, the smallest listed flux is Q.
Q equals 27.52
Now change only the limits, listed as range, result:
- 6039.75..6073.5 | 29.45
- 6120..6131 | 32.49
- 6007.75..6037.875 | 30.14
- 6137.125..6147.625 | 35.17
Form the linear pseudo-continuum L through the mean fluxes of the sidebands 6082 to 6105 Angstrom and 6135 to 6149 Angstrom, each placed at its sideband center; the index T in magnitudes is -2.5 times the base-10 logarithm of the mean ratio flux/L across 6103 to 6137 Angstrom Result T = 0.03 mag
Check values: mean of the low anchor 38.9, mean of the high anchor 38.9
